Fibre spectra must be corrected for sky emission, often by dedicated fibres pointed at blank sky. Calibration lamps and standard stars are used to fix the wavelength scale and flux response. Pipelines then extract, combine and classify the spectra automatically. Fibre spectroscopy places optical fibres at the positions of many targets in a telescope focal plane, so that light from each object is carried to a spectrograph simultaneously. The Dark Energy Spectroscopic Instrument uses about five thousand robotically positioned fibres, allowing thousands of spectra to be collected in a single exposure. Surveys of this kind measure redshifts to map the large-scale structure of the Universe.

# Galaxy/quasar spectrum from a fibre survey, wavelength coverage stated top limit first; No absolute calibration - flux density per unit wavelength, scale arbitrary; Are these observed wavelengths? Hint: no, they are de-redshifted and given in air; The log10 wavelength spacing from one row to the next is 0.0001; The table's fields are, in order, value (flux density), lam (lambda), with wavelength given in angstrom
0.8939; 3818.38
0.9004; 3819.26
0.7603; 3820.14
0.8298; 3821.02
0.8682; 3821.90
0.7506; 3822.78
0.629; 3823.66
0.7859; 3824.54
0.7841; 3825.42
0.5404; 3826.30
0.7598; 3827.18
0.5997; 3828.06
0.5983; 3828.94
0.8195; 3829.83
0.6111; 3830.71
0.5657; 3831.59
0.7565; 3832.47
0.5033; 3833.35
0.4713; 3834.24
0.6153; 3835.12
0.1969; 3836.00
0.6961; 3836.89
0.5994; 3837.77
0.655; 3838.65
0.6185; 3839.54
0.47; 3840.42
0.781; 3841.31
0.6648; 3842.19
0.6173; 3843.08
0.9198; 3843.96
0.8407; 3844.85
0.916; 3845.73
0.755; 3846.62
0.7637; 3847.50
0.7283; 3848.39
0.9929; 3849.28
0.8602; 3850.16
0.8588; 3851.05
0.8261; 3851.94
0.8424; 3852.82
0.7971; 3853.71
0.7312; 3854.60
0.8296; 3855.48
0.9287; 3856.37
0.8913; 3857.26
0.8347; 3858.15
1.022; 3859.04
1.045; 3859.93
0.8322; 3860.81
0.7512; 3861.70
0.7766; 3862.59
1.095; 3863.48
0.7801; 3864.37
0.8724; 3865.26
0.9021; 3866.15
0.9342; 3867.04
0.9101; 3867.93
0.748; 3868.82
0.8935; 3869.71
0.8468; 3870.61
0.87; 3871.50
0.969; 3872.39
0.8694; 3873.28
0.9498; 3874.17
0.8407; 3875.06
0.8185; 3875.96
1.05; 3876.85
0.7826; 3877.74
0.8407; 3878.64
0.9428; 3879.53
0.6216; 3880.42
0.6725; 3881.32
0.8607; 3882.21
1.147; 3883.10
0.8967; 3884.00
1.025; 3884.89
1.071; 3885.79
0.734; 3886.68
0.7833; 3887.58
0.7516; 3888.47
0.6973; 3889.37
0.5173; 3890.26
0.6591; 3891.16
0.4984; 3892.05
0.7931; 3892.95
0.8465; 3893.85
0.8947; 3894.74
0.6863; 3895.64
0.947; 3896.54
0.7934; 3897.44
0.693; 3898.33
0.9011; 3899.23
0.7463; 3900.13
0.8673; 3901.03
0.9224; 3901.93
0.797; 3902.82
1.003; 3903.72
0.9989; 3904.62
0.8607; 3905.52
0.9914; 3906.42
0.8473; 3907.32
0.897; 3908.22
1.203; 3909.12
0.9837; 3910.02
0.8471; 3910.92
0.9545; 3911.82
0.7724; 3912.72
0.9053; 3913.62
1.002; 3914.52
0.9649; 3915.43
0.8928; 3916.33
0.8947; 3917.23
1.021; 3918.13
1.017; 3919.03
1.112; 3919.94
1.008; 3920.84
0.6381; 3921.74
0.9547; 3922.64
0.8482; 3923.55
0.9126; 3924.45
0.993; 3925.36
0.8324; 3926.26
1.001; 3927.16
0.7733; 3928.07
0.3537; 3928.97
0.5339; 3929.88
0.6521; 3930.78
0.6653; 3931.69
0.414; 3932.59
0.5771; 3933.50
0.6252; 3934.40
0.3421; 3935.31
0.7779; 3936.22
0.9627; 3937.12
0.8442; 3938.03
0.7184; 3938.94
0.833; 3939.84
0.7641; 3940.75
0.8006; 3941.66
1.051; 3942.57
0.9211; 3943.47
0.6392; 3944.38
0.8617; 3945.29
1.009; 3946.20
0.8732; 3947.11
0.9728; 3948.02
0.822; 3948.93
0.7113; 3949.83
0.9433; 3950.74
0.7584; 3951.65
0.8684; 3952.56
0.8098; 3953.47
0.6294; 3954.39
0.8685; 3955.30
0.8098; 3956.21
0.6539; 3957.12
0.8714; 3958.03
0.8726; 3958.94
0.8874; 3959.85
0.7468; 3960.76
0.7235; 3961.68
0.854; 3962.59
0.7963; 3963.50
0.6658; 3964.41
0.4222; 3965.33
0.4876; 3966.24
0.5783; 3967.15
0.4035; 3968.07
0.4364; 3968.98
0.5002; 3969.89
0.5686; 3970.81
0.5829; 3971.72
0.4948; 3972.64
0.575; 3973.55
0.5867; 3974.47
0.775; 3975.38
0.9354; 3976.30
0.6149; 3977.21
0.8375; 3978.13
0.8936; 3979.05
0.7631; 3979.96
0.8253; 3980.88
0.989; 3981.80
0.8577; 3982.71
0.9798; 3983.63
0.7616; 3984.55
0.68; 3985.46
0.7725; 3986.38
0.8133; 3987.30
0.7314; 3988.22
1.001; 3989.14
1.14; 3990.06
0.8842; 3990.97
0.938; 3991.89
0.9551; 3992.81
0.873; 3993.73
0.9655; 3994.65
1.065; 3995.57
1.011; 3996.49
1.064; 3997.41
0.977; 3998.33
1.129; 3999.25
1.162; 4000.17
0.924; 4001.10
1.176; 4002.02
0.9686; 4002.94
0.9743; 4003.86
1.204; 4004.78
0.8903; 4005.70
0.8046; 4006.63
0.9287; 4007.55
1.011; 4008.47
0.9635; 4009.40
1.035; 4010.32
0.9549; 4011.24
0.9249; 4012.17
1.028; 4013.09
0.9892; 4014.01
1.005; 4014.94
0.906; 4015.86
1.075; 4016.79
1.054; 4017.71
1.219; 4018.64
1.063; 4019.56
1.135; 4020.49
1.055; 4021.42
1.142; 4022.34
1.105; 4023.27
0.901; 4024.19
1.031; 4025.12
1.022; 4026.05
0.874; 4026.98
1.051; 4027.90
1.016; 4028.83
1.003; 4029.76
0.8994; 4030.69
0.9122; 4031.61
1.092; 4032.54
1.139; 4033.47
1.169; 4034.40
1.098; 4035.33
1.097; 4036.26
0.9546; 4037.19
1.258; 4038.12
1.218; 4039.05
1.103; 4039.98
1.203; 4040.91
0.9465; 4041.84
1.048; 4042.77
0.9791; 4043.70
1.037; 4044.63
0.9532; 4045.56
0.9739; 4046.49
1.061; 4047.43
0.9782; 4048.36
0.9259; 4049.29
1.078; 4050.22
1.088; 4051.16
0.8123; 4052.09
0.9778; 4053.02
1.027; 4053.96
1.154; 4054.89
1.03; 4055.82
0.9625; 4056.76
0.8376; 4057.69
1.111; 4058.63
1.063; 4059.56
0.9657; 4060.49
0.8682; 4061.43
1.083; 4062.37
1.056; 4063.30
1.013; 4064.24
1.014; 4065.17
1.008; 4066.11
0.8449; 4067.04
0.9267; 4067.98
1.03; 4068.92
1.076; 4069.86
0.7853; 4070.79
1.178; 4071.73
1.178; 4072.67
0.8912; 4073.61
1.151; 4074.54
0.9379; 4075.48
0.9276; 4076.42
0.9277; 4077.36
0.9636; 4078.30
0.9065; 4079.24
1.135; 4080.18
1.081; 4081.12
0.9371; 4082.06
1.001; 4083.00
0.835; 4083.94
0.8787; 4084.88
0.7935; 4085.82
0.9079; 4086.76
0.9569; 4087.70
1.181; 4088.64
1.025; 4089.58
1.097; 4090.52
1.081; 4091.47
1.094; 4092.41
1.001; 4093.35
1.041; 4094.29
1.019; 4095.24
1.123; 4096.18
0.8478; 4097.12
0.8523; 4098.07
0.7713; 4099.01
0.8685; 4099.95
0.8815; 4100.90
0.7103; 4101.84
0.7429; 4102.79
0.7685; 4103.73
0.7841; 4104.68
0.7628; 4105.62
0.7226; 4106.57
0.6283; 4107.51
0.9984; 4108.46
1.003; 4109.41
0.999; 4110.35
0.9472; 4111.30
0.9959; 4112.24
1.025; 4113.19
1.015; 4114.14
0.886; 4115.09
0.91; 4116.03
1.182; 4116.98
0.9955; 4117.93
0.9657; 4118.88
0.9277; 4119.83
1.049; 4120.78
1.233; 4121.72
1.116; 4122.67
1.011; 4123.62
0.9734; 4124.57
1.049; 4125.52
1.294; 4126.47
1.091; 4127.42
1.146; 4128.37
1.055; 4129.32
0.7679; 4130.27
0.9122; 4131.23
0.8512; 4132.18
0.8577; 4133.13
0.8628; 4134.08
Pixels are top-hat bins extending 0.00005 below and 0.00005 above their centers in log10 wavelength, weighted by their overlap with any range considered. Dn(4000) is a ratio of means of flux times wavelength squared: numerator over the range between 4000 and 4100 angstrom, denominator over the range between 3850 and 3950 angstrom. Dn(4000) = 1.29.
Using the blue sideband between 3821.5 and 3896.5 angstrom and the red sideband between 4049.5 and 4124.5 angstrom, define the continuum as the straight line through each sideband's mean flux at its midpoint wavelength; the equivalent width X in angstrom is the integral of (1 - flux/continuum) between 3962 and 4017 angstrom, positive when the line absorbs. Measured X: 2.6 angstrom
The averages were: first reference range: 0.784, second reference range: 0.97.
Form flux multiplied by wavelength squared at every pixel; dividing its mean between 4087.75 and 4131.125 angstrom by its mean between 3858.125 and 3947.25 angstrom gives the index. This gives 1.3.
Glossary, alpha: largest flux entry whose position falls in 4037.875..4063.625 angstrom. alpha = 1.258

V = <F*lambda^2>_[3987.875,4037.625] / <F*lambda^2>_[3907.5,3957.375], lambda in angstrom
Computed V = 1.3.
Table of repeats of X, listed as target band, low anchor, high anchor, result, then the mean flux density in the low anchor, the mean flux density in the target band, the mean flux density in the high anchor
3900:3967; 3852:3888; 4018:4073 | 7.8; 0.875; 0.821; 1.03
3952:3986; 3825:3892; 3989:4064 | 8.0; 0.786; 0.719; 1.02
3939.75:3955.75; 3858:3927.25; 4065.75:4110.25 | 1.0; 0.876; 0.841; 0.942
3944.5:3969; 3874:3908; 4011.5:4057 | 4.5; 0.835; 0.757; 1.04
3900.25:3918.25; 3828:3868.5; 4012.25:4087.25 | -1.8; 0.764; 0.926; 1.01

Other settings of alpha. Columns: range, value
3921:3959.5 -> 1.051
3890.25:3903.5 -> 0.947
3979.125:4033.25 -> 1.219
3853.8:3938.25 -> 1.203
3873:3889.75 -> 1.147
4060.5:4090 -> 1.181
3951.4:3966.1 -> 0.8874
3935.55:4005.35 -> 1.204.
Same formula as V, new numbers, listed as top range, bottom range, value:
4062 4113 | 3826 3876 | 1.38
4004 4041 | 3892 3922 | 1.23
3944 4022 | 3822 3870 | 1.21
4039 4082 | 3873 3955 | 1.30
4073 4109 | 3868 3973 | 1.26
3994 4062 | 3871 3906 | 1.31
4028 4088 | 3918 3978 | 1.42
